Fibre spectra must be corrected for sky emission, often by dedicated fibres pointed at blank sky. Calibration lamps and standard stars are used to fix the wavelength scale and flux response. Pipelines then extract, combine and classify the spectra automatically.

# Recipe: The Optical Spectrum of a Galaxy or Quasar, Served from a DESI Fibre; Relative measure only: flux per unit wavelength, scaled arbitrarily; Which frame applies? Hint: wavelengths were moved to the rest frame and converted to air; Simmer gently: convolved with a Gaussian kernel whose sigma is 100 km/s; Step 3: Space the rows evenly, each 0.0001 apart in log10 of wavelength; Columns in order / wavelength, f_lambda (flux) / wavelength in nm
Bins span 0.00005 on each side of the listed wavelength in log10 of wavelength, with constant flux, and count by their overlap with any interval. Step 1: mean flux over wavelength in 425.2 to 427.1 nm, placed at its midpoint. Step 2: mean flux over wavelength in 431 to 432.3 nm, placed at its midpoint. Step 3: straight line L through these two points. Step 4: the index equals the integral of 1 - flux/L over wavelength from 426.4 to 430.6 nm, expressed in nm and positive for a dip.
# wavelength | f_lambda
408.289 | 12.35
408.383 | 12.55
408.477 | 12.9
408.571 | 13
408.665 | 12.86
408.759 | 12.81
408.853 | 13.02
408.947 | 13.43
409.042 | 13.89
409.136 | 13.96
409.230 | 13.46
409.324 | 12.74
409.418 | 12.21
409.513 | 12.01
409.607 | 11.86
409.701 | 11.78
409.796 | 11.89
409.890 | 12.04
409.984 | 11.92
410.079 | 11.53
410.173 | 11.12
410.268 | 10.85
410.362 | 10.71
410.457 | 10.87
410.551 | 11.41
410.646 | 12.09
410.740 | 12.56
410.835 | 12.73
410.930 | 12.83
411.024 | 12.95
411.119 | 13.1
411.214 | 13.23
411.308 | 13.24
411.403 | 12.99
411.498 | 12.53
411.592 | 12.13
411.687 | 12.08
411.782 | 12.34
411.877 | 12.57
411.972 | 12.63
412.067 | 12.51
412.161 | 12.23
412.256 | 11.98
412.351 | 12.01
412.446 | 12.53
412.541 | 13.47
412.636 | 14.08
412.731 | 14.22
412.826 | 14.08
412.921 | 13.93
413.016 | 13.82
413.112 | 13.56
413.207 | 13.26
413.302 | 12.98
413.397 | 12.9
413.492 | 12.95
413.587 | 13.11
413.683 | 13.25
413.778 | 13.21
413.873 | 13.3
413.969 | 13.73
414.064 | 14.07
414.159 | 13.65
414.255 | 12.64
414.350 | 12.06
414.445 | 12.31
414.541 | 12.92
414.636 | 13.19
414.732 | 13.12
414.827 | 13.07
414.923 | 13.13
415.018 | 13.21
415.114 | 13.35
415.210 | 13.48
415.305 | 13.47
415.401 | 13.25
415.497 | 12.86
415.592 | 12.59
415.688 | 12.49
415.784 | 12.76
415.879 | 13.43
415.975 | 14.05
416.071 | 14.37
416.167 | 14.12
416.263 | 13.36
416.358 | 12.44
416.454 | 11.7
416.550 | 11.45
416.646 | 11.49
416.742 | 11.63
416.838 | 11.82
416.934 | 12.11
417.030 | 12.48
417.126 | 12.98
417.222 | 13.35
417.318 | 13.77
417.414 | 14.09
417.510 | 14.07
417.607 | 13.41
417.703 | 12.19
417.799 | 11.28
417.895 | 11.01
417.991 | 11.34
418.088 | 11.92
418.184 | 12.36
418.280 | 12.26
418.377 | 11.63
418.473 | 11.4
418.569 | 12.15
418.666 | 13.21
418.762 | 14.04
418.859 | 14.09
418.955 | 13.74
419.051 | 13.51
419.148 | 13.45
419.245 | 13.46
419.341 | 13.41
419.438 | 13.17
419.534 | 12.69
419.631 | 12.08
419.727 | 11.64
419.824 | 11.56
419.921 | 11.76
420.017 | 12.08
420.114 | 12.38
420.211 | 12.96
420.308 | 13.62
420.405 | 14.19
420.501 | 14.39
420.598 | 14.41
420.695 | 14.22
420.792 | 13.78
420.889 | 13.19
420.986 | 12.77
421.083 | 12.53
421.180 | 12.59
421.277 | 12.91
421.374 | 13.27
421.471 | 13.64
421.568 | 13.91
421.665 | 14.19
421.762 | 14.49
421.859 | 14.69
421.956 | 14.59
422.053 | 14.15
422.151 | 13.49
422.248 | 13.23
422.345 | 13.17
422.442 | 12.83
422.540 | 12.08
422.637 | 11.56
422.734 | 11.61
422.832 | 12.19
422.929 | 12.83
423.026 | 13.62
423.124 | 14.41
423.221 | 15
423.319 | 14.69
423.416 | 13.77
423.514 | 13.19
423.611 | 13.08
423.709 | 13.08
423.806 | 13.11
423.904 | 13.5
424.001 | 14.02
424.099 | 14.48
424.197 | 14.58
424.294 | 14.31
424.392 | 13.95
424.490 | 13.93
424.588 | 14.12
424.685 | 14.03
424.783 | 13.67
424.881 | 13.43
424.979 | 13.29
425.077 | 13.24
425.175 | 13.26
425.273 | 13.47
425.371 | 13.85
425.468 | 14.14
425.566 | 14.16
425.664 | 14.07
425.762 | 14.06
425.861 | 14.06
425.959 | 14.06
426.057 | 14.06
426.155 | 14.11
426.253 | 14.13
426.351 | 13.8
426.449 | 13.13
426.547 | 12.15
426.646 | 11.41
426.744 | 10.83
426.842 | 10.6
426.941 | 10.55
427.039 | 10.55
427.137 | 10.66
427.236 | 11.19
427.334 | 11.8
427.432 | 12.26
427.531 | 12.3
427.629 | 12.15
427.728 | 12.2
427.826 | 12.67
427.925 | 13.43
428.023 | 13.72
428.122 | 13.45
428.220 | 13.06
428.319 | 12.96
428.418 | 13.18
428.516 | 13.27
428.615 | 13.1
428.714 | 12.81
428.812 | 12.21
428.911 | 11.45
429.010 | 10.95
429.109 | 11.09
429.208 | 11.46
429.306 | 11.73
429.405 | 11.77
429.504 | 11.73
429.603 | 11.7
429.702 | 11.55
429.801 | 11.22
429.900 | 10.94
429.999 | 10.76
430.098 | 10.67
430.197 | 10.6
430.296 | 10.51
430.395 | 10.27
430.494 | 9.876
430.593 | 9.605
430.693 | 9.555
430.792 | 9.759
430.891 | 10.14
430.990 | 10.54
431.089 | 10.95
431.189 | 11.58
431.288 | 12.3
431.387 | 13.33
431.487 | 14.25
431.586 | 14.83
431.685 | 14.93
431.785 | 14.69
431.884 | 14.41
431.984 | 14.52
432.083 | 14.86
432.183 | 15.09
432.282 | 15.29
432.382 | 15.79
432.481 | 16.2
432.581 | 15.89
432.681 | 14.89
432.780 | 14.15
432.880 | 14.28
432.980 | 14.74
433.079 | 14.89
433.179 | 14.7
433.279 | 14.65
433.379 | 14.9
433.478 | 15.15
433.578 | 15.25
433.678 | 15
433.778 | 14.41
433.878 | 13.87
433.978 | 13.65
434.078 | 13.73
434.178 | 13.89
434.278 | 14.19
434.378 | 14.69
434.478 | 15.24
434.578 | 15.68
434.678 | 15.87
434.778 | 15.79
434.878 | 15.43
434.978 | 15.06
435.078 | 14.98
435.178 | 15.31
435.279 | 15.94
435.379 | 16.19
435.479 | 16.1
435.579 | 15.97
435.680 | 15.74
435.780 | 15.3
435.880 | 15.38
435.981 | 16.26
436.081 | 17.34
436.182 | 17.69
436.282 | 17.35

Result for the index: 0.50 nm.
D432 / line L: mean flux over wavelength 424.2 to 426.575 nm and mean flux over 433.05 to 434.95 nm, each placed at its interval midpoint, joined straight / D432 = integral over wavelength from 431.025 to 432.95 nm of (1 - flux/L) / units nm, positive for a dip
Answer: 0.03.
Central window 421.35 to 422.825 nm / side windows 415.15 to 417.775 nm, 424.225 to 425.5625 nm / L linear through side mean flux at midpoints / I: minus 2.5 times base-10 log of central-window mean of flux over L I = 0.01 mag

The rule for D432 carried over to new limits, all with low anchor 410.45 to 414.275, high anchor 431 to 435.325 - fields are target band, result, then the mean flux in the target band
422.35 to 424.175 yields 0.068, 13.3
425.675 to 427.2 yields 0.161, 12.6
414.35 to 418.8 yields 0.183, 12.7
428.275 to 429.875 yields 0.255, 12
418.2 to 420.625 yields 0.107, 12.9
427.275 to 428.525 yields 0.124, 12.8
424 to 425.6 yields 0.007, 13.9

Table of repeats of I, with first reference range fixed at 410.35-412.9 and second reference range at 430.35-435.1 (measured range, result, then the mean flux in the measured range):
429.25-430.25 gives 0.214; 11.3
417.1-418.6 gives 0.048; 12.4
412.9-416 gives -0.030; 13.2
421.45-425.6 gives -0.022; 13.6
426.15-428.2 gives 0.115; 12.2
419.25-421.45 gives 0.014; 13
